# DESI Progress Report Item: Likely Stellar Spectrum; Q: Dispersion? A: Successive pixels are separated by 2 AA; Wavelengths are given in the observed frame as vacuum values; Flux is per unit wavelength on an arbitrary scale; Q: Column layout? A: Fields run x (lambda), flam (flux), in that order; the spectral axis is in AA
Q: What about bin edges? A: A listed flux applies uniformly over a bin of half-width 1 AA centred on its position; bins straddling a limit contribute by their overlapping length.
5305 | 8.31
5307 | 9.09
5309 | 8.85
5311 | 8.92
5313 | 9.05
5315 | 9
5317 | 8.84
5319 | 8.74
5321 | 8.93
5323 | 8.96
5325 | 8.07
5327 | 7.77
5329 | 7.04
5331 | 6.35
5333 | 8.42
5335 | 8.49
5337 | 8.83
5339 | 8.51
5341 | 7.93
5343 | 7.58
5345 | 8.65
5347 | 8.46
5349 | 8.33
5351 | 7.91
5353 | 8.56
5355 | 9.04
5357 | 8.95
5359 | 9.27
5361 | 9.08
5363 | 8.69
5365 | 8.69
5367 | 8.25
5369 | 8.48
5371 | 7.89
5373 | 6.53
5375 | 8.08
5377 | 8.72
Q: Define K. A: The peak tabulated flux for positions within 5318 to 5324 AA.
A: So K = 8.96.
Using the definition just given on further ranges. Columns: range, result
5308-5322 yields 9.05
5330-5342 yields 8.83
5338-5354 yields 8.65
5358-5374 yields 9.27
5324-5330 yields 8.07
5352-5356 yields 9.04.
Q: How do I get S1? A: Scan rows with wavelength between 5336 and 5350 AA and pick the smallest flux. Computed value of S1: 7.58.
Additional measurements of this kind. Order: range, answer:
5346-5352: 7.91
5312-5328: 7.77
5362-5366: 8.69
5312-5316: 9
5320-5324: 8.93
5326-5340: 6.35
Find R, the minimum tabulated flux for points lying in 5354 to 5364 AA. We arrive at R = 8.69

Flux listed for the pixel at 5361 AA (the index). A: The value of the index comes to 9.08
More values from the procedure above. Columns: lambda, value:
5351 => 7.91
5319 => 8.74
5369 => 8.48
